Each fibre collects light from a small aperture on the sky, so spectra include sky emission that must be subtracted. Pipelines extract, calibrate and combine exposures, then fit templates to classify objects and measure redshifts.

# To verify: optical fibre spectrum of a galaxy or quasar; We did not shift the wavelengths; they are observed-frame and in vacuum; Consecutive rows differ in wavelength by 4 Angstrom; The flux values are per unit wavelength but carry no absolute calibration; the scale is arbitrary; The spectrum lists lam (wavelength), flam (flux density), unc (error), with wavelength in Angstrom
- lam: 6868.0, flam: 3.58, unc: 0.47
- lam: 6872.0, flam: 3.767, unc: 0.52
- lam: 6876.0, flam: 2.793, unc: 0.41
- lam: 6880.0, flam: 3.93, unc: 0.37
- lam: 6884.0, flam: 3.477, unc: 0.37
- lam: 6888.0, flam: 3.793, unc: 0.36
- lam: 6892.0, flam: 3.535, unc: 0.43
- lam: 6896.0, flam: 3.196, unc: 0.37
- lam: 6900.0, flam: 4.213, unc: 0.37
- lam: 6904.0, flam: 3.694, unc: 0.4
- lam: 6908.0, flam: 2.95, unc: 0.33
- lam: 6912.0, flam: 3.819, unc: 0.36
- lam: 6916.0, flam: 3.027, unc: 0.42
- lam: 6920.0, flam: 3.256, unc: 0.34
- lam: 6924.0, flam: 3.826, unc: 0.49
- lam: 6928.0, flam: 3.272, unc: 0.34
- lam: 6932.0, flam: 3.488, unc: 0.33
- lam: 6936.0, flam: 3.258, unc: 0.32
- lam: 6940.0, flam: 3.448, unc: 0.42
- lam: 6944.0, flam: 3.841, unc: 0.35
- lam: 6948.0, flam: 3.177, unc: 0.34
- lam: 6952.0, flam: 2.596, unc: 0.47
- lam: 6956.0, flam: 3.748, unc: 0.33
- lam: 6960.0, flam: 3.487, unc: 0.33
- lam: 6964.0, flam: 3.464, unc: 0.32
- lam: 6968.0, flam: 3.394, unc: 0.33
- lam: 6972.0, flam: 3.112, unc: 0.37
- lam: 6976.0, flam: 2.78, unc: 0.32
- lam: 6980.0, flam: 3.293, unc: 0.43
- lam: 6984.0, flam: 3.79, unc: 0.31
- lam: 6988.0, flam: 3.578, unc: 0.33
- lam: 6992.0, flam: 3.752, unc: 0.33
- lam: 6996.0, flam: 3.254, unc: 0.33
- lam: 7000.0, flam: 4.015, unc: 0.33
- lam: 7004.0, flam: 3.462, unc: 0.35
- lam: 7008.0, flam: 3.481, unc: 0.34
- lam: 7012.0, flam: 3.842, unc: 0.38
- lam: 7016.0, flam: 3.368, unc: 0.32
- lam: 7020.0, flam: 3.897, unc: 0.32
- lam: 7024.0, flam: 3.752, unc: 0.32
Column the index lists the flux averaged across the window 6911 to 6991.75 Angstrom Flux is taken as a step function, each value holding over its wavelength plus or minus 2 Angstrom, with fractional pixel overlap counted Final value 3.39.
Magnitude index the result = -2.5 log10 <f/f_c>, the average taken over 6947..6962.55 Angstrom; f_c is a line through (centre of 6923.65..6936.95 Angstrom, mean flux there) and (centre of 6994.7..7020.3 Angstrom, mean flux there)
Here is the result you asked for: 0.07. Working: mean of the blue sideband 3.43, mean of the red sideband 3.61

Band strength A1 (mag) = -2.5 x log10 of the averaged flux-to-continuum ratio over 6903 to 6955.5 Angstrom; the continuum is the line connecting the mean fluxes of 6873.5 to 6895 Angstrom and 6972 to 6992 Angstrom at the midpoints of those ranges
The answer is 0.03 mag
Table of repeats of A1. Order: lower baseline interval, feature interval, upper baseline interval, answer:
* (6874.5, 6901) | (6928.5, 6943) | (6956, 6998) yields 0.02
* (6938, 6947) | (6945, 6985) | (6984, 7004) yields 0.10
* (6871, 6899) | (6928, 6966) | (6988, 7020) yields 0.06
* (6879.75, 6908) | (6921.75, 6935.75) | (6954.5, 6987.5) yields 0.01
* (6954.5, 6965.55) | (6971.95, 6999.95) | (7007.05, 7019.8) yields 0.05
